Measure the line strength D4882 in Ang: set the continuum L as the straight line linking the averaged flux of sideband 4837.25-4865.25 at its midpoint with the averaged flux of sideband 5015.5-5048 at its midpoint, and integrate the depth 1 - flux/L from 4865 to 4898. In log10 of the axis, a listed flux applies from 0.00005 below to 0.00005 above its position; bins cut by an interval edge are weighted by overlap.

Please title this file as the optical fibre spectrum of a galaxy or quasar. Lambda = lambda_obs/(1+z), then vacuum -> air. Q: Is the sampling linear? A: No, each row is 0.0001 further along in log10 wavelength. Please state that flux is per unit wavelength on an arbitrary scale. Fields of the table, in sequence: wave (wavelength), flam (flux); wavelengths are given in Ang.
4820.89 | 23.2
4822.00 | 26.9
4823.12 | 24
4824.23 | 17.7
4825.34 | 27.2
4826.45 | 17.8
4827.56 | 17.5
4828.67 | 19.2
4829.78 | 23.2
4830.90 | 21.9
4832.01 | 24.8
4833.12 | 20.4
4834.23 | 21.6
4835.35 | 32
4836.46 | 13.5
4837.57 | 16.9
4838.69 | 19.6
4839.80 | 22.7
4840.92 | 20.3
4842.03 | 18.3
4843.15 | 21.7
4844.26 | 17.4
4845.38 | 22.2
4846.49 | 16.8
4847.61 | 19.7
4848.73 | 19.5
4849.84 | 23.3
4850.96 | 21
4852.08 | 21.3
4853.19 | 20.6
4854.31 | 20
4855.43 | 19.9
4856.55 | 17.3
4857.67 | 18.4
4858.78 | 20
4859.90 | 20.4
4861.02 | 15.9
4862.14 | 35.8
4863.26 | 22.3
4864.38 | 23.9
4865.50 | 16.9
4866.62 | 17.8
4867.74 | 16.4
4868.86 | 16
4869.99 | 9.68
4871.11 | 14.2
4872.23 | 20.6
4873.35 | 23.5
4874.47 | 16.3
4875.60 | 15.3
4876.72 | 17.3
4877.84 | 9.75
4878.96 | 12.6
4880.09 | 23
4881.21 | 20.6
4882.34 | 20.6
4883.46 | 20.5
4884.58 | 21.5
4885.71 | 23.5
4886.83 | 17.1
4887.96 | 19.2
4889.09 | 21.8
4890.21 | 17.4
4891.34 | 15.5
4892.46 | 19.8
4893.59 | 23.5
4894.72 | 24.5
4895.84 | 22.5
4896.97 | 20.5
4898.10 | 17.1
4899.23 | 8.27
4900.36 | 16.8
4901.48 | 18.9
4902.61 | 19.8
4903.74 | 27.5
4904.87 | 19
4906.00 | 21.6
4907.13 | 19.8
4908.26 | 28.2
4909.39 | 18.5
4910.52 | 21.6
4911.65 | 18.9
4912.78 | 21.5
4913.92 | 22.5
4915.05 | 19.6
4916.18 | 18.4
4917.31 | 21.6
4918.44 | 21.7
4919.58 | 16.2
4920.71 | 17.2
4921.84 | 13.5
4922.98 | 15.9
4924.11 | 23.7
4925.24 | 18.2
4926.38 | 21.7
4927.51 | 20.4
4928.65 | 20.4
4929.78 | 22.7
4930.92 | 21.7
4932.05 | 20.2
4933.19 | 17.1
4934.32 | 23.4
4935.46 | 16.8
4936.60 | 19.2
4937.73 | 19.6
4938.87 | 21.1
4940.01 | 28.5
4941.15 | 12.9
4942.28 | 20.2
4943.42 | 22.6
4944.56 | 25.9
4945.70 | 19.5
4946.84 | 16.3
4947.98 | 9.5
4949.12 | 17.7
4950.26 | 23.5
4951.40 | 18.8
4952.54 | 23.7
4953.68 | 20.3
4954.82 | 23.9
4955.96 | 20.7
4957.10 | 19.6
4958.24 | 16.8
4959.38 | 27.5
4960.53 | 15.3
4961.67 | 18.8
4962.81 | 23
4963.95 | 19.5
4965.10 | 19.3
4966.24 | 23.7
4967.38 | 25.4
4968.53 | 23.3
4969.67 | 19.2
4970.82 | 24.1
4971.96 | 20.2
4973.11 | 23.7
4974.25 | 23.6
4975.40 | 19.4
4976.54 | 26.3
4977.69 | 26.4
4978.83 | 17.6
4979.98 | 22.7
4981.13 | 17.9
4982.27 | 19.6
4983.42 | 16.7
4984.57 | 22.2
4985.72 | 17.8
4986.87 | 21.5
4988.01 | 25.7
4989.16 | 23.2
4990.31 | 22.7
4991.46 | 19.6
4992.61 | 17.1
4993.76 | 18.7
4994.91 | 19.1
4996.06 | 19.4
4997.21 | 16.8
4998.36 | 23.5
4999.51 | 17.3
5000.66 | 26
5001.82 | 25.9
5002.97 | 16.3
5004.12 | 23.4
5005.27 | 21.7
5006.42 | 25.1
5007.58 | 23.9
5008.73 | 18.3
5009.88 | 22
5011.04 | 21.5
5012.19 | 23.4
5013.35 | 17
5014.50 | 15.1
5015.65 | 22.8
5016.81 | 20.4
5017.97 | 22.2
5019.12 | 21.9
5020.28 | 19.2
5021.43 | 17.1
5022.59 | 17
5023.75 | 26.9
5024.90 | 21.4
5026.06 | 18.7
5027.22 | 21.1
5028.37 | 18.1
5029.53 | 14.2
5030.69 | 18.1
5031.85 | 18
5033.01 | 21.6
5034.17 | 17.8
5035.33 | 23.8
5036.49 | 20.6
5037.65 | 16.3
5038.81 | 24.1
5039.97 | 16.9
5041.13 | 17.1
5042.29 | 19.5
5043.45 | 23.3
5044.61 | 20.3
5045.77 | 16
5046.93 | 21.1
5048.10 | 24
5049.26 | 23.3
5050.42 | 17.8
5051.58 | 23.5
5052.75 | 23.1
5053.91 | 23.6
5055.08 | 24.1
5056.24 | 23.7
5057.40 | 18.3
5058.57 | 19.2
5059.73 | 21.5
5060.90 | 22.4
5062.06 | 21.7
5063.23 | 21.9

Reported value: 3.1 Ang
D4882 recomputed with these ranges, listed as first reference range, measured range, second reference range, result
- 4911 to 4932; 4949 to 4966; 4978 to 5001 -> -0.6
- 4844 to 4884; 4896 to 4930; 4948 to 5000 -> 0.2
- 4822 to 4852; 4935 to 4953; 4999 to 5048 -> 0.7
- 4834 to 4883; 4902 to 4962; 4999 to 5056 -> -0.9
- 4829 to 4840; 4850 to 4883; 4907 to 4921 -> 3.5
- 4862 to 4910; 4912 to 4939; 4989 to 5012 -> 0.2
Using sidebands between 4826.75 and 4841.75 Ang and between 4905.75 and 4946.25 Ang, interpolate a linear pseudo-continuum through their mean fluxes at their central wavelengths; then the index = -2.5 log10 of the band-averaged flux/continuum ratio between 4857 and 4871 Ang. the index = 0.08 mag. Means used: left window 20.9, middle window 19.3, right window 20.3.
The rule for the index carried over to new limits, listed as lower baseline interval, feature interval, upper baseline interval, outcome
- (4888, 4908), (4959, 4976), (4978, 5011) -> -0.06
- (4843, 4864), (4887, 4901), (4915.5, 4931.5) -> 0.07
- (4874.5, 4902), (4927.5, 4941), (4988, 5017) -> -0.06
